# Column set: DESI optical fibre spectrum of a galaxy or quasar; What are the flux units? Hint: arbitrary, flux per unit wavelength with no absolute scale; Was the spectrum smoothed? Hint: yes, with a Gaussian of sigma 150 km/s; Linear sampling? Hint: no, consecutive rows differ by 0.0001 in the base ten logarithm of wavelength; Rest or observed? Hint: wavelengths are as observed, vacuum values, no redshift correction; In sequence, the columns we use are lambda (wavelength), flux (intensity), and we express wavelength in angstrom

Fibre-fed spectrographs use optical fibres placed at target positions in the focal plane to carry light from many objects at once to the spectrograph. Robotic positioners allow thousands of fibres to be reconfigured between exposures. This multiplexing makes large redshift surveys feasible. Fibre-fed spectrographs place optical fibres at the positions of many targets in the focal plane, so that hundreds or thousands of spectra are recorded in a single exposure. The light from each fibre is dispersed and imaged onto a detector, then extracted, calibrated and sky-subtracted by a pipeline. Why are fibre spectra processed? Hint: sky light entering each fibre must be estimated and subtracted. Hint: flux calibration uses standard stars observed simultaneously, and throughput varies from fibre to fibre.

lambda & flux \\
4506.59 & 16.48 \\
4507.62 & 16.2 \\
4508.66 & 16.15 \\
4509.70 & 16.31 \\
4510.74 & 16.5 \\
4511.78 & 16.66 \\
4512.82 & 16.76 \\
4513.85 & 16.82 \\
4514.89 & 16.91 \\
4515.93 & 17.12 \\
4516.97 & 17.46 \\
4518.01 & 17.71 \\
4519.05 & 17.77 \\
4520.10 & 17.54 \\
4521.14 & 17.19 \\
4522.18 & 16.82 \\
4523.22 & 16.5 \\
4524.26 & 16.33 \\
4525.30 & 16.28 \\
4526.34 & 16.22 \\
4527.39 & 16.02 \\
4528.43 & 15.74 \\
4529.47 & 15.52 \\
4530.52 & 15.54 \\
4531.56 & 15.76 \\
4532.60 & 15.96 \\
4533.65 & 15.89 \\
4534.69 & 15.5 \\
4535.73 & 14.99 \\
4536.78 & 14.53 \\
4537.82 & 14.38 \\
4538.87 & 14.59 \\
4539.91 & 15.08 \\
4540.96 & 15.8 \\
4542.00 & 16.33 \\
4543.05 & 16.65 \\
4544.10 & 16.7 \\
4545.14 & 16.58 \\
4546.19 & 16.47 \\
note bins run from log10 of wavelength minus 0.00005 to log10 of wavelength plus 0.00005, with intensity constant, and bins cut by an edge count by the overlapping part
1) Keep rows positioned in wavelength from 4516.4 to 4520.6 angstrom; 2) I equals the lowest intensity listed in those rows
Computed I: 17.46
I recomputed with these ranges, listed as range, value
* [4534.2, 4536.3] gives 14.99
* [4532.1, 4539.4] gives 14.38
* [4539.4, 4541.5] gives 15.08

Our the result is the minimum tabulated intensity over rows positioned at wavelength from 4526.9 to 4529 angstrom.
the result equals 15.74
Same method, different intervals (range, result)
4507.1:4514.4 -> 16.15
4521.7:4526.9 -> 16.22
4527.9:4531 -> 15.52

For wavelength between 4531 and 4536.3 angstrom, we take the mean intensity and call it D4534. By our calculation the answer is 15.6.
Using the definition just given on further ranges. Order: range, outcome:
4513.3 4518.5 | 17.2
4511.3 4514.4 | 16.8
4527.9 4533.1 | 15.7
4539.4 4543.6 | 15.9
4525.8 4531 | 15.8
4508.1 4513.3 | 16.4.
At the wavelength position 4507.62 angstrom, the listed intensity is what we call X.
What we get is 16.2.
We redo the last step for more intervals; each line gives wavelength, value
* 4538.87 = 14.59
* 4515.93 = 17.12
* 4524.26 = 16.33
